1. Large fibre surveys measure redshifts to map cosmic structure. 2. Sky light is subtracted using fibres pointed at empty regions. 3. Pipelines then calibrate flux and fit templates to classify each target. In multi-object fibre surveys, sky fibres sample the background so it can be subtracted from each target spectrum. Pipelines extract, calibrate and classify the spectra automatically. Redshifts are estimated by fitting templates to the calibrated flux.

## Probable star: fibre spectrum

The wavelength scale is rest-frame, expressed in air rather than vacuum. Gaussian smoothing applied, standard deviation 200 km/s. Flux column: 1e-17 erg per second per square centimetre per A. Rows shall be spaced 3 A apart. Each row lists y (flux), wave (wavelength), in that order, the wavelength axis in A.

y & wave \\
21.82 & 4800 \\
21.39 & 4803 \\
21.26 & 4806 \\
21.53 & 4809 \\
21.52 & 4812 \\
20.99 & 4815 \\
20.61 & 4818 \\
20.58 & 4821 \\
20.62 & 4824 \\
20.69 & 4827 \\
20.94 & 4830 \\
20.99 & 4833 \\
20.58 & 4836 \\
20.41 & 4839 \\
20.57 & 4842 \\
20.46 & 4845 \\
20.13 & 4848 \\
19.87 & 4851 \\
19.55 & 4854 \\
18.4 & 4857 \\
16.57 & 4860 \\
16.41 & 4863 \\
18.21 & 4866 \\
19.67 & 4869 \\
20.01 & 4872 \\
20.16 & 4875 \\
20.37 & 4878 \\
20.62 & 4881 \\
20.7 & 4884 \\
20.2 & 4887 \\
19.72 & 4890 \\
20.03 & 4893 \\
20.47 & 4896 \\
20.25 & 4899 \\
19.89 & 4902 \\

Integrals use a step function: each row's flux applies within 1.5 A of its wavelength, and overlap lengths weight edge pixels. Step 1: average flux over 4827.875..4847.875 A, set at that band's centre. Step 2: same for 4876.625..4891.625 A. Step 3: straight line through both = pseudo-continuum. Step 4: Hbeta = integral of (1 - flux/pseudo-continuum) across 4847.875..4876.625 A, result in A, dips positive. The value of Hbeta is 2.3 A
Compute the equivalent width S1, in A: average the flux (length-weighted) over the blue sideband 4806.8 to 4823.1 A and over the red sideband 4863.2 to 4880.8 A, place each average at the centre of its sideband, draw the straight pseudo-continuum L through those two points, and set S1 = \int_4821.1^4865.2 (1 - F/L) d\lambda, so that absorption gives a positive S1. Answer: 1.2 A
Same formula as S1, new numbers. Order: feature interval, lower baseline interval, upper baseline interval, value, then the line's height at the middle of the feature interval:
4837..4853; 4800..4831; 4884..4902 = 0.3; 20.7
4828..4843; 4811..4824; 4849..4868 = -0.7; 19.7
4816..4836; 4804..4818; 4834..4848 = 0.1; 20.9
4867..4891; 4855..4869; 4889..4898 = -1.5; 19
